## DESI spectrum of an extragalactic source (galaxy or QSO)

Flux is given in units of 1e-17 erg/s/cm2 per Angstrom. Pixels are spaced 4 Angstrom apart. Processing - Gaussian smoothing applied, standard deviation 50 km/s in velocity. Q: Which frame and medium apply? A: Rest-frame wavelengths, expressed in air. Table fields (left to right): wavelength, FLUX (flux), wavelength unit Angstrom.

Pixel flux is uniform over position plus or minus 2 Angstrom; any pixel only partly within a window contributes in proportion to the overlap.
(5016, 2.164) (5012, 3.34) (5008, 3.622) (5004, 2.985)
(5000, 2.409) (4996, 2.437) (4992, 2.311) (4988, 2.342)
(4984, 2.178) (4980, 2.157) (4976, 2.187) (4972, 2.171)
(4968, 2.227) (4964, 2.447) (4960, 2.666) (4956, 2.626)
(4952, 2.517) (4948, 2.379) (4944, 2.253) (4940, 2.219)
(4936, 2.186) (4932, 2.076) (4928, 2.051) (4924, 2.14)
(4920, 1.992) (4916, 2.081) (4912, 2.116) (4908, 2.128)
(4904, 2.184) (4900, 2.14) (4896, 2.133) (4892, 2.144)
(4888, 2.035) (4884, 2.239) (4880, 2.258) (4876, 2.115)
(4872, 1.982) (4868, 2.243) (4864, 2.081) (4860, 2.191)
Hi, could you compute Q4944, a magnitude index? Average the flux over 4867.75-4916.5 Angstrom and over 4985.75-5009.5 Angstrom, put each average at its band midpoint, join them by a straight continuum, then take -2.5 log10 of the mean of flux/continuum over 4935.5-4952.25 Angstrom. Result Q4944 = 0.04 mag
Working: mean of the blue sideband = 2.14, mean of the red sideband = 2.66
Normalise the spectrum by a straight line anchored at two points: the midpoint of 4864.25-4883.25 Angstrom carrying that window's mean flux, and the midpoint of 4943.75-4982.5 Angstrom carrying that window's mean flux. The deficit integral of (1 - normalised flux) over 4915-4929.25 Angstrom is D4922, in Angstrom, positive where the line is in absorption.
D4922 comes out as 1.26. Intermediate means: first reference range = 2.15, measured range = 2.07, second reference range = 2.37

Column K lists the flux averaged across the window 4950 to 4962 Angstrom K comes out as 2.6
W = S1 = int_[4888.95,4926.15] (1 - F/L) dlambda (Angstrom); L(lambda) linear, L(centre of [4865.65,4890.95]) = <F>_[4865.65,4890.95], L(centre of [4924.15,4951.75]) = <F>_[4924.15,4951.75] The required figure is 1.1 Angstrom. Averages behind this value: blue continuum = 2.14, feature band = 2.11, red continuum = 2.21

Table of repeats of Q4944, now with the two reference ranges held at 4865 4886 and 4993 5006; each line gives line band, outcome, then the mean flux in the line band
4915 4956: 0.07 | 2.21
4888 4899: 0.05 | 2.12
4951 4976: 0.02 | 2.42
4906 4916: 0.08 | 2.11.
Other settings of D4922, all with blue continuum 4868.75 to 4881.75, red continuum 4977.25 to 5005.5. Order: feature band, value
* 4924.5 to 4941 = 0.9 Angstrom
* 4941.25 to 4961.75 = -1.6 Angstrom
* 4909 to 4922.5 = 0.9 Angstrom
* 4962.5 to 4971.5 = 0.1 Angstrom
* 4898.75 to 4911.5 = 0.3 Angstrom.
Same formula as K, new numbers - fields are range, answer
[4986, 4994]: 2.33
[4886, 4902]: 2.11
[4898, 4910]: 2.15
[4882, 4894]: 2.14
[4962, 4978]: 2.26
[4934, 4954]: 2.31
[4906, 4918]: 2.11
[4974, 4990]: 2.22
